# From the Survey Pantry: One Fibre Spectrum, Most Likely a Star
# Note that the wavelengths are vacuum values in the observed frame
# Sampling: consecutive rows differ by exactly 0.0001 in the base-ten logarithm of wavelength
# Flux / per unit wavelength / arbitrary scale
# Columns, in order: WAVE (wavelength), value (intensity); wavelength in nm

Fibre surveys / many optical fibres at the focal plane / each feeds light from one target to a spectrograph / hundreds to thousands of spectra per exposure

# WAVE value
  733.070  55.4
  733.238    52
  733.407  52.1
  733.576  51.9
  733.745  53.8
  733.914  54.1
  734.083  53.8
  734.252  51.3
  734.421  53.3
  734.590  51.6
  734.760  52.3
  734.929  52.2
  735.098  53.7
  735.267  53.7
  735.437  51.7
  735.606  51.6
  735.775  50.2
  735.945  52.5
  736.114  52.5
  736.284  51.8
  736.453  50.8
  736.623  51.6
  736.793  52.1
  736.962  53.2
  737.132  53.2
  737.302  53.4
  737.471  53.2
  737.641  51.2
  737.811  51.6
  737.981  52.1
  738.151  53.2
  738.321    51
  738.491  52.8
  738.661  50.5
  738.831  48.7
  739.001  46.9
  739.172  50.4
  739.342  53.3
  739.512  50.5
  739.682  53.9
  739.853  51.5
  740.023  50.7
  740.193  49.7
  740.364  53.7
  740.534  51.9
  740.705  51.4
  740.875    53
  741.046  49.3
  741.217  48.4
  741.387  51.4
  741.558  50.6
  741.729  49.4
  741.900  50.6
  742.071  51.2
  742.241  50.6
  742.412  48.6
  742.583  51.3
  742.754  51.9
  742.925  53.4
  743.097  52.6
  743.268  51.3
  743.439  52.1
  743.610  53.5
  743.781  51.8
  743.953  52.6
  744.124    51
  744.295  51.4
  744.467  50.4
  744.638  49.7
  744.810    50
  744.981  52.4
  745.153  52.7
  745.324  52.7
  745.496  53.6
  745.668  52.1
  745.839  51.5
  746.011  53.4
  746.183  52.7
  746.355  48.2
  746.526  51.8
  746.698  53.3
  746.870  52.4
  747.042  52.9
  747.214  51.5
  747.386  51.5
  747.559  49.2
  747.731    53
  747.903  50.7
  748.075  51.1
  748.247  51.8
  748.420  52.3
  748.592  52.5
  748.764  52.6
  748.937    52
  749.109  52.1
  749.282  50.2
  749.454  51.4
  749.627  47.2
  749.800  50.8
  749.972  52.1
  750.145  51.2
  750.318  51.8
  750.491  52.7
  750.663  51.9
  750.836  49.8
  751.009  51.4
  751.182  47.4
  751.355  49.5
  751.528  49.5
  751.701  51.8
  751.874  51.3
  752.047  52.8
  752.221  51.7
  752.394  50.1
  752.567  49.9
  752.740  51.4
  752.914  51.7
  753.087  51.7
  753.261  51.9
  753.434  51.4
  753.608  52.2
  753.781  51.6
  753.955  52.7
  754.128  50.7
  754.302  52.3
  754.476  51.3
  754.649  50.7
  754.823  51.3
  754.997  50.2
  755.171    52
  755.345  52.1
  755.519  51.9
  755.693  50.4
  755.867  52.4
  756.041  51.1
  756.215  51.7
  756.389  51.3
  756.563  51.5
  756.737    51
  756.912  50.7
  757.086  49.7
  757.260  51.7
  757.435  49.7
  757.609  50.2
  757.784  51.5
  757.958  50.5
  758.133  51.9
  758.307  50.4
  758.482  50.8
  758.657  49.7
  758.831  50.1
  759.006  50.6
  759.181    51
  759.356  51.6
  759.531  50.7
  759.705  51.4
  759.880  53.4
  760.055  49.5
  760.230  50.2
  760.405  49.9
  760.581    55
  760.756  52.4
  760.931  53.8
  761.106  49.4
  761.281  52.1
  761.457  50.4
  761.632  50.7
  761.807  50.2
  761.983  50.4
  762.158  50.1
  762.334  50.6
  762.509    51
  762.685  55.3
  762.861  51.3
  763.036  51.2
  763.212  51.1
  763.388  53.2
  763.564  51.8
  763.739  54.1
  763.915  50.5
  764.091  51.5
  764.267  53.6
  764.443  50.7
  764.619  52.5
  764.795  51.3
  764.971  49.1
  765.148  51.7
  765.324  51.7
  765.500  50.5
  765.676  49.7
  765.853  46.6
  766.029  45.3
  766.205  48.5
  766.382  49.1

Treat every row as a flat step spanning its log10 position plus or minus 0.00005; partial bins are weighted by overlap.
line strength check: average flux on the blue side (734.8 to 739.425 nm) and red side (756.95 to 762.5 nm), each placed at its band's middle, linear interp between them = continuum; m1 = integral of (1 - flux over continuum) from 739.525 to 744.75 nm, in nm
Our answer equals 0.04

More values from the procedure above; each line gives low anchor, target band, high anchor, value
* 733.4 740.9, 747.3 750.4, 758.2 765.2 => 0.02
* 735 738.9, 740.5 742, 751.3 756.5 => 0.04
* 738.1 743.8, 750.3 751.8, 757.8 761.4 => 0.02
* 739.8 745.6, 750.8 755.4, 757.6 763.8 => 0.02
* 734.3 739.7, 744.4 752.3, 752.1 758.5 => 0.01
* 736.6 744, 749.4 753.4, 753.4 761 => 0.03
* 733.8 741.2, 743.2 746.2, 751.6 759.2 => -0.02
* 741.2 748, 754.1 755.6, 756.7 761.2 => -0.01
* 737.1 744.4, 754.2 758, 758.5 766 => 0.01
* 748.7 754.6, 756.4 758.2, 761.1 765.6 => 0.02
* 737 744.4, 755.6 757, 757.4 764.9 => 0.00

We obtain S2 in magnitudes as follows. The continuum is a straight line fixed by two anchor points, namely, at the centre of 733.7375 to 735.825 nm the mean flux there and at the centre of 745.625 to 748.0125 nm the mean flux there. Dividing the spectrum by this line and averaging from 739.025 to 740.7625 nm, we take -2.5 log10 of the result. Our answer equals 0.014 mag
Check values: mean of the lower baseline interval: 52.6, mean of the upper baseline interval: 51.7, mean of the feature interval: 51.5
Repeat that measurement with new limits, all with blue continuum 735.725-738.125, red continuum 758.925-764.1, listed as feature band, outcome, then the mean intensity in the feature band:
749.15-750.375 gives 0.024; 50.7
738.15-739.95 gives 0.022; 51.1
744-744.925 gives 0.027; 50.7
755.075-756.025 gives -0.001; 51.7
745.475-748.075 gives 0.002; 51.8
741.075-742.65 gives 0.039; 50.2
